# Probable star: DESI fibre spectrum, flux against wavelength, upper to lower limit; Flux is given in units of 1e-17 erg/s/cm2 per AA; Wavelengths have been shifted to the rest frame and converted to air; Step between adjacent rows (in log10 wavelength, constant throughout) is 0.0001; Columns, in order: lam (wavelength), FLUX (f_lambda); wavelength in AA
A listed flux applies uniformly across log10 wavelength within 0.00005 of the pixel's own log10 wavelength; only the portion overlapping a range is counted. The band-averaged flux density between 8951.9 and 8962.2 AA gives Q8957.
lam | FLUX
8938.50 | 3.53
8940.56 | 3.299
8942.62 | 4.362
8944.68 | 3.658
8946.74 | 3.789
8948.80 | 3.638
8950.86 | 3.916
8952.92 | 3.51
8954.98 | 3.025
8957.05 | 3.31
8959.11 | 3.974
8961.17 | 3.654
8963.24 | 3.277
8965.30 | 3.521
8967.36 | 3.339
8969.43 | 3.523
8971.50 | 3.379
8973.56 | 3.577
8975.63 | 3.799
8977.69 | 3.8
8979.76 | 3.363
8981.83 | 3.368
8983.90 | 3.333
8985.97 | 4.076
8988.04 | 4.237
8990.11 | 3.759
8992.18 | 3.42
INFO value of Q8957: 3.49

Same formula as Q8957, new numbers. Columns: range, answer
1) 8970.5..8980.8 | 3.59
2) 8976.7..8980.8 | 3.57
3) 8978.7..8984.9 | 3.35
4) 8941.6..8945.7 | 4.01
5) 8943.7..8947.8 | 3.72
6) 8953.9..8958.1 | 3.17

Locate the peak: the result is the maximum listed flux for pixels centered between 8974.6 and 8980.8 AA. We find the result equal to 3.8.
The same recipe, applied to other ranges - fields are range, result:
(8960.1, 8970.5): 3.654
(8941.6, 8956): 4.362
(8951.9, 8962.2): 3.974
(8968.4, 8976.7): 3.799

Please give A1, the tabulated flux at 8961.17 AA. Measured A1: 3.654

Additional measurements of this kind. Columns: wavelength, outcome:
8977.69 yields 3.8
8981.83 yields 3.368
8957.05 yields 3.31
